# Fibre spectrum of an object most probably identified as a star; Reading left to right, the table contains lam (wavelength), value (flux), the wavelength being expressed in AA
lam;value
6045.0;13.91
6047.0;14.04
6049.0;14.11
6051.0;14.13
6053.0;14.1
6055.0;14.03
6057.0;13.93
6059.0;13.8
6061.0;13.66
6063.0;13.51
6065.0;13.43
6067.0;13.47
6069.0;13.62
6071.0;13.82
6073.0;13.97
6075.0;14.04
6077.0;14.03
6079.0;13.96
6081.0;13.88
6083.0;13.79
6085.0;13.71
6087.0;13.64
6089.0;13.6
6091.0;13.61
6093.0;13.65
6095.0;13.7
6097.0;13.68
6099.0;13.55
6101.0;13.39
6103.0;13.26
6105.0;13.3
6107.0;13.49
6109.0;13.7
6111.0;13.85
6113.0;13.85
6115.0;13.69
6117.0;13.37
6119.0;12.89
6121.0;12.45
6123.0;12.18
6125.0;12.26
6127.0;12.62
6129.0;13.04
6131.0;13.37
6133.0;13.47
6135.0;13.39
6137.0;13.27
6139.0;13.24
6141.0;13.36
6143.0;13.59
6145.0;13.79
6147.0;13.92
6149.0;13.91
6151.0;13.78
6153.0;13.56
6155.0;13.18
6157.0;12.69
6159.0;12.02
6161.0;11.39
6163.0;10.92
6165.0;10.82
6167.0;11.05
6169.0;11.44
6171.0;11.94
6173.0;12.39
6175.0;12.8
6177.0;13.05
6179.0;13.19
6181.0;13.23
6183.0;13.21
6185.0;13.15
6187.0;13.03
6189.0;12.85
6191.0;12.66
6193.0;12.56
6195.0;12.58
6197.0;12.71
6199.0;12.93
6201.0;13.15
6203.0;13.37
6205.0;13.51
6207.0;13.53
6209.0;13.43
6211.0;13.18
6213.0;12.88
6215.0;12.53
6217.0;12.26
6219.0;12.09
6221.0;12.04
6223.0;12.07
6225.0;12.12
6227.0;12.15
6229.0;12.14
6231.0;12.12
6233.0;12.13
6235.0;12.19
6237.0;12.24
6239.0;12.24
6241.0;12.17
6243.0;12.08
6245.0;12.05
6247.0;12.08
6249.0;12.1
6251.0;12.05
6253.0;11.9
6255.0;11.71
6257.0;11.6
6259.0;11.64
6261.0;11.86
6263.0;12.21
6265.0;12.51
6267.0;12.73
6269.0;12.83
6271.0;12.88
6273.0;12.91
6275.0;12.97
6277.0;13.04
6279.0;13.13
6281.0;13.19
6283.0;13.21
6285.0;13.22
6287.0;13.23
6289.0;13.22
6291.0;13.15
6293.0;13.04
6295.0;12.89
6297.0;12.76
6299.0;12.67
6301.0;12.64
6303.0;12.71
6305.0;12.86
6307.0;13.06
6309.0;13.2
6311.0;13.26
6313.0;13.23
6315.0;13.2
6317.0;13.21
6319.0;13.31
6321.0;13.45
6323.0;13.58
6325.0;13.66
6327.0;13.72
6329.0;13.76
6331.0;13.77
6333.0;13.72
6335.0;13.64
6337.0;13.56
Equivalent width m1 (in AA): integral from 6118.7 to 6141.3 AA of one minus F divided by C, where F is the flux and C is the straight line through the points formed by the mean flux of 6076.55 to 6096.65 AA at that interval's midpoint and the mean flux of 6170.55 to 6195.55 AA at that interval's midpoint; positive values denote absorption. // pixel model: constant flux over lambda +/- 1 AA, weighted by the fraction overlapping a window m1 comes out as 0.7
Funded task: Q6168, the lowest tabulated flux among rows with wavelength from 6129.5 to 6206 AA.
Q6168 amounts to 10.82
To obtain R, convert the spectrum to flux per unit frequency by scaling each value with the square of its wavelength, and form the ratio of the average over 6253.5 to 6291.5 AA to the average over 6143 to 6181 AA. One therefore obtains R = 1.0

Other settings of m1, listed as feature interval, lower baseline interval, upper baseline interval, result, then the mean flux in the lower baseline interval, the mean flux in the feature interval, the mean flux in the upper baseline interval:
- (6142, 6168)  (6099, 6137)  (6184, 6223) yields 0.8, 13.2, 12.7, 12.8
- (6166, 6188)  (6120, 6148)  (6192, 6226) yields 0.6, 13.1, 12.6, 12.8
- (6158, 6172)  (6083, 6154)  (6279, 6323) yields 2.1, 13.4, 11.4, 13.1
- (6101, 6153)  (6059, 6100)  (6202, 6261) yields -0.2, 13.7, 13.3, 12.3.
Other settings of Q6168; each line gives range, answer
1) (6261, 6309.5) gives 11.86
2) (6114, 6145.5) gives 12.18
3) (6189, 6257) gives 11.6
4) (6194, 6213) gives 12.58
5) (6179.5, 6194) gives 12.56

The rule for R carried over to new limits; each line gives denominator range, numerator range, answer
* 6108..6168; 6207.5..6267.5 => 0.97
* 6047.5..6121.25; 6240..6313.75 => 0.98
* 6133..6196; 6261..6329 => 1.06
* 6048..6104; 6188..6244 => 0.96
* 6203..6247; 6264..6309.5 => 1.06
